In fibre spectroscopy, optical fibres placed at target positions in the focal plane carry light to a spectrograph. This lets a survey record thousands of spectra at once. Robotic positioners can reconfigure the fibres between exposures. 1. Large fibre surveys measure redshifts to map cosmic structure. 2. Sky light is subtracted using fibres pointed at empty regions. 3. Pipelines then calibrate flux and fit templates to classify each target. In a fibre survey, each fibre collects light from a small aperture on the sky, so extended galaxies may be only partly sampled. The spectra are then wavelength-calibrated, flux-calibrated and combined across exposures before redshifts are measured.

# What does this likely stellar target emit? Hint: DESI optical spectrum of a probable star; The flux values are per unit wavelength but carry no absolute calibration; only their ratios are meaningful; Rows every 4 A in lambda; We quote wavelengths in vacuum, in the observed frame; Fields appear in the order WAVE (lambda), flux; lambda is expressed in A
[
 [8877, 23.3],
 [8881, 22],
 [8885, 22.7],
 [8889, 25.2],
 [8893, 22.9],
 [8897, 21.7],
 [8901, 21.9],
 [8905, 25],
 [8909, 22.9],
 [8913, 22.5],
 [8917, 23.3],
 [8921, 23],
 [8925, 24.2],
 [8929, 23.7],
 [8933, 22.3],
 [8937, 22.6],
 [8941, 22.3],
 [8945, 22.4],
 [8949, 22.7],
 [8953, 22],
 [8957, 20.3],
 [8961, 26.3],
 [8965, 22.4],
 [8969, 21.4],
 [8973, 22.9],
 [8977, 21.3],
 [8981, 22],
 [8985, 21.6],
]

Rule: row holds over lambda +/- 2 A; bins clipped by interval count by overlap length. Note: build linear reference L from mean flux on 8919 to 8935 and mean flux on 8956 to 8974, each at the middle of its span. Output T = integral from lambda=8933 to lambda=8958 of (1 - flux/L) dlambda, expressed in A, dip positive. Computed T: 0.98 A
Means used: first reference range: 23.3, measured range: 22.1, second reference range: 22.8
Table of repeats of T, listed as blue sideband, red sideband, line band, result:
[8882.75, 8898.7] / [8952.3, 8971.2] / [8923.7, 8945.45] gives -0.15 A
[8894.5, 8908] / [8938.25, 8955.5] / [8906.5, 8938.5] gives -0.70 A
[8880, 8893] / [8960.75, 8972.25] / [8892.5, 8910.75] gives 0.29 A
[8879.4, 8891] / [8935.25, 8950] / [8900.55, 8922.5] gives -0.23 A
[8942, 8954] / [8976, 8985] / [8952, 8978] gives -0.48 A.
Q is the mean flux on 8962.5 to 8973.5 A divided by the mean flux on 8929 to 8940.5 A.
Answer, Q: 0.99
